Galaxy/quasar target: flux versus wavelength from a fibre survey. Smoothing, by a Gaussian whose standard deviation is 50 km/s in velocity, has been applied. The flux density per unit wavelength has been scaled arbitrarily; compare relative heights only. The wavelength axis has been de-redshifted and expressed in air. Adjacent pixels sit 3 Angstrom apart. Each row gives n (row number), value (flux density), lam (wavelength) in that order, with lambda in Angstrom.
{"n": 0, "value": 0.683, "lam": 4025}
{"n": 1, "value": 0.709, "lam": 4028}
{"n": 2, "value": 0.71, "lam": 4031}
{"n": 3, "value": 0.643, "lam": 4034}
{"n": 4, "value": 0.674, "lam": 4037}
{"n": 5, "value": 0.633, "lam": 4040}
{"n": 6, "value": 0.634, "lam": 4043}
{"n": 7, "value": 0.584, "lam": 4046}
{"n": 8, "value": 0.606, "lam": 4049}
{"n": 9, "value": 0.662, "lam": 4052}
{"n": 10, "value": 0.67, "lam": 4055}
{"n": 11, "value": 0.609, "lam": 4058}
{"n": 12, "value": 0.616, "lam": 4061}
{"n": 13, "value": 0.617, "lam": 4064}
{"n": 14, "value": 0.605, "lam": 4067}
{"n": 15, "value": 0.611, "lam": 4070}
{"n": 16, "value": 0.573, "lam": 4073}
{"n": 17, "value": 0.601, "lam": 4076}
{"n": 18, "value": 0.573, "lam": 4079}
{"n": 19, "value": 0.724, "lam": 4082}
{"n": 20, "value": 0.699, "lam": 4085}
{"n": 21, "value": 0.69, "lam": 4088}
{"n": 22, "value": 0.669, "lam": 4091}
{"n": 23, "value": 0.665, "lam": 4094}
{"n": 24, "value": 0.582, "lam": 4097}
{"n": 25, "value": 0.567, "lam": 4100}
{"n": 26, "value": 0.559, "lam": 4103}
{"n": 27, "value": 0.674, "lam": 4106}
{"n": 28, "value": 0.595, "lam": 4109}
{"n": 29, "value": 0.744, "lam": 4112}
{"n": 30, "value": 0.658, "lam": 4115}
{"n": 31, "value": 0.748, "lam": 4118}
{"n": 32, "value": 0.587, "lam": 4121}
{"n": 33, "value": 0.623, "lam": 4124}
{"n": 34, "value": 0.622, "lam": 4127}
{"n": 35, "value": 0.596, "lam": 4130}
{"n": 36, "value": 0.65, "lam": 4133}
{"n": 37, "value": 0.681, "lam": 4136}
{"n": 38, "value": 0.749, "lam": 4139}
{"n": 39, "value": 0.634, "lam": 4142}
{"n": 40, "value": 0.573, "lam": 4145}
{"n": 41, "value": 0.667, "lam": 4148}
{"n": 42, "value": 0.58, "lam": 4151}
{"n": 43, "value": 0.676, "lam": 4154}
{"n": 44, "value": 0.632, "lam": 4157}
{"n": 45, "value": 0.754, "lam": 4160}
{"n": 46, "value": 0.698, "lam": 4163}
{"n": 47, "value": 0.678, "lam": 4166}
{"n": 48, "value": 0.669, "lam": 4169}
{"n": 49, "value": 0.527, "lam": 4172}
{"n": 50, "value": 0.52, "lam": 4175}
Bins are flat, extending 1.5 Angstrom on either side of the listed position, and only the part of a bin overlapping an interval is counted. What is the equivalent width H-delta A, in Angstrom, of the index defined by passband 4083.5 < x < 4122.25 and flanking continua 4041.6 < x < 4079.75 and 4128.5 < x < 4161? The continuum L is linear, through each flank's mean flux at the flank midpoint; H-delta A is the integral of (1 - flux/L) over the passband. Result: -1.0 Angstrom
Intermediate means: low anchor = 0.613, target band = 0.649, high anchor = 0.652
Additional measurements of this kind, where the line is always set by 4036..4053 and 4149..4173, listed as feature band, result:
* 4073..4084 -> 0.2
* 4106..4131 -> -0.1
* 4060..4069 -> 0.3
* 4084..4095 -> -0.7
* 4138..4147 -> 0.0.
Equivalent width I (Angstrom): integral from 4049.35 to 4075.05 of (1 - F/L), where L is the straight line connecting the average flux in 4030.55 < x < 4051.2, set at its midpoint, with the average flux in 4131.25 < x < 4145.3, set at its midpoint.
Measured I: 1.0 Angstrom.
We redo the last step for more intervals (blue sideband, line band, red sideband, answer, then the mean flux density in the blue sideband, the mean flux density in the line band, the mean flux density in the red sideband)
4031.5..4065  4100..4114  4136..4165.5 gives 0.3 Angstrom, 0.634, 0.635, 0.664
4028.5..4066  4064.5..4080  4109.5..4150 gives 1.2 Angstrom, 0.64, 0.595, 0.654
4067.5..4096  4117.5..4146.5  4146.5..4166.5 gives 0.8 Angstrom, 0.642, 0.643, 0.669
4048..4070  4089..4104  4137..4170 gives 0.7 Angstrom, 0.626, 0.613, 0.665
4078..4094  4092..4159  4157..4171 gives 3.9 Angstrom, 0.673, 0.64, 0.686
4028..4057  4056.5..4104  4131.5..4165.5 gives 2.2 Angstrom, 0.649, 0.623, 0.664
